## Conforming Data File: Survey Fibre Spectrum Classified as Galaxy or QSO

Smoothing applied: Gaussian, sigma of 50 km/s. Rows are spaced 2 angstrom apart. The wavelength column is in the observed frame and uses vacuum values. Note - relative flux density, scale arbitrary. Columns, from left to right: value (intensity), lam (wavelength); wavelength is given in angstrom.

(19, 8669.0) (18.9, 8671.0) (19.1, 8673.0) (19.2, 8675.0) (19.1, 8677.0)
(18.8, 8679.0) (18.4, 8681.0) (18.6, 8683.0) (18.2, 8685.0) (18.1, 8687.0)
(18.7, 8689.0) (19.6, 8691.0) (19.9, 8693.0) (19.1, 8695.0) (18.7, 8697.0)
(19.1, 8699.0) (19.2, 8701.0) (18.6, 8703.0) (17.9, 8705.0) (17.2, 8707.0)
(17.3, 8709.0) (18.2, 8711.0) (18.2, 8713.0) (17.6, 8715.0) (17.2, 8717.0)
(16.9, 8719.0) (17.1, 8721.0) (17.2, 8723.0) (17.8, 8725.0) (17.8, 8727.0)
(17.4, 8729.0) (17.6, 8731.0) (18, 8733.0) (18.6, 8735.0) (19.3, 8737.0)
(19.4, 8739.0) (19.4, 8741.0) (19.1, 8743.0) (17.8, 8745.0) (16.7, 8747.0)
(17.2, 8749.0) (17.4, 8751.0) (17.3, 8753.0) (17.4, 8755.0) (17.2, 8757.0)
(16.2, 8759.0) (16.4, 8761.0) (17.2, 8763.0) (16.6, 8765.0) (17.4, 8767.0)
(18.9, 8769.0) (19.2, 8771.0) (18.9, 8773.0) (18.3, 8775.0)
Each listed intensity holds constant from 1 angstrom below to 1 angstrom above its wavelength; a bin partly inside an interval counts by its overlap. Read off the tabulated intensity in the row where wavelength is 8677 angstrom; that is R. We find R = 19.1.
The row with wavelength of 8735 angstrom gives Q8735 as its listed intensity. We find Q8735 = 18.6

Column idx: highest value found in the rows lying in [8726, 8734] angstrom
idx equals 18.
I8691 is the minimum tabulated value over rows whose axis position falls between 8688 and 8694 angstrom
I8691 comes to 18.7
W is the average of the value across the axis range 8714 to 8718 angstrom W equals 17.4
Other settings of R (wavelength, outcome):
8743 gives 19.1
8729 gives 17.4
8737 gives 19.3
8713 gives 18.2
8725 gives 17.8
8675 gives 19.2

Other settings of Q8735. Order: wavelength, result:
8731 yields 17.6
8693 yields 19.9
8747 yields 16.7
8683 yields 18.6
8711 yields 18.2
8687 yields 18.1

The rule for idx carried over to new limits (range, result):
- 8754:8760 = 17.4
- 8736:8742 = 19.4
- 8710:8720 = 18.2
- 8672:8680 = 19.2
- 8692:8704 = 19.9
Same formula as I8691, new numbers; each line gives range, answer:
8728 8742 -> 17.4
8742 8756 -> 16.7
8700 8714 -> 17.2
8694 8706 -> 17.9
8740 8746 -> 17.8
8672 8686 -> 18.2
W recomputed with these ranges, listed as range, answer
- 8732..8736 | 18.3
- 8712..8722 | 17.4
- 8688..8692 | 19.1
